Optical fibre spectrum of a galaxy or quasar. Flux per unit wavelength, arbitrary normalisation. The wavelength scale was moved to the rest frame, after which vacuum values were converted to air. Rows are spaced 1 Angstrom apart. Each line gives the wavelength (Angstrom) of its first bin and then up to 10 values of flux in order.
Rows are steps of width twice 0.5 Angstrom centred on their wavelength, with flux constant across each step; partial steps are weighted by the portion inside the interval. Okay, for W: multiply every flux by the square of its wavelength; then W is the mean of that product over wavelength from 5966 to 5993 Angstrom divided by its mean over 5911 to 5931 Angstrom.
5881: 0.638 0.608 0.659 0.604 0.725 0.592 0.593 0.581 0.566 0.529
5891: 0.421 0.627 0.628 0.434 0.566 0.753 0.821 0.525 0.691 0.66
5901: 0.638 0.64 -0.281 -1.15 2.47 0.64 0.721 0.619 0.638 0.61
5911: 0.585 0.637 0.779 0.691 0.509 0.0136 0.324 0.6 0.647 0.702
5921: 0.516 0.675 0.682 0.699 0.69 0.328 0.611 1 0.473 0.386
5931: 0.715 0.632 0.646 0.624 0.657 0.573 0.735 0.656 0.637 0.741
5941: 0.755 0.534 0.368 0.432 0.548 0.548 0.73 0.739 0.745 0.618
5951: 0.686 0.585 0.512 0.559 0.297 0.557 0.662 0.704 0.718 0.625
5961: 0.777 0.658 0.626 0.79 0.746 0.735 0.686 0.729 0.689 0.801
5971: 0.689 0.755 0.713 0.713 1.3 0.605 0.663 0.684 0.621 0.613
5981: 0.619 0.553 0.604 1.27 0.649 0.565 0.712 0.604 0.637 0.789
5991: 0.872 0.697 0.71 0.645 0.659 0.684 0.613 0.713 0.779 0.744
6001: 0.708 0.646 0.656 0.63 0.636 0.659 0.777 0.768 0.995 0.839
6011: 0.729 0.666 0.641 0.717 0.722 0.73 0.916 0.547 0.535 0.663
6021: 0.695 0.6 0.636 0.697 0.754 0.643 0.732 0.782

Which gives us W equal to 1.27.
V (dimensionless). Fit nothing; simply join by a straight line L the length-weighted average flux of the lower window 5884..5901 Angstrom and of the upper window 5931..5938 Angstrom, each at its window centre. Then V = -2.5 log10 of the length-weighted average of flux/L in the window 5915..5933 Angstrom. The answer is 0.13 mag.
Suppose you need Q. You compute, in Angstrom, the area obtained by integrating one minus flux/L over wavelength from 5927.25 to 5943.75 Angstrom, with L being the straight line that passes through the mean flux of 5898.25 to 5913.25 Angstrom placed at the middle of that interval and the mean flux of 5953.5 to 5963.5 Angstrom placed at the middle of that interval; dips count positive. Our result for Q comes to -0.7 Angstrom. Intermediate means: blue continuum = 0.589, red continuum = 0.618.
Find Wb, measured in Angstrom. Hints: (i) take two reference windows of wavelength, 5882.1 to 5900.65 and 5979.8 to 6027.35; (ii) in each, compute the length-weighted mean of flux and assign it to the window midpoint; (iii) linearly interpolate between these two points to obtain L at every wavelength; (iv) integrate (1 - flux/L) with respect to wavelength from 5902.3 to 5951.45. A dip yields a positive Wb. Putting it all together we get 3.5 Angstrom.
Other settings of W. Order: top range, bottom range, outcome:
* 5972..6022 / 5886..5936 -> 1.25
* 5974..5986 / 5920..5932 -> 1.21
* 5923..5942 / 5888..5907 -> 1.14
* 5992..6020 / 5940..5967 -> 1.14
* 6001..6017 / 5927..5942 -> 1.14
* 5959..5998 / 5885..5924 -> 1.26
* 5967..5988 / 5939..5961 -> 1.20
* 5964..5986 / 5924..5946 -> 1.22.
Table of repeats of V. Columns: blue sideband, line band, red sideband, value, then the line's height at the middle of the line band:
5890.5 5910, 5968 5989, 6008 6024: -0.08 mag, 0.669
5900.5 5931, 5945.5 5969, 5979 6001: -0.02 mag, 0.643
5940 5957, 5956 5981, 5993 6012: -0.14 mag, 0.632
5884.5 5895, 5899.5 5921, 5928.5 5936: 0.04 mag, 0.579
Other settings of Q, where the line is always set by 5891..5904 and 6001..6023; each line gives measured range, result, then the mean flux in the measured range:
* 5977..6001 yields -1.4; 0.697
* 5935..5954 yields -1.4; 0.618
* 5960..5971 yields -1.8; 0.718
